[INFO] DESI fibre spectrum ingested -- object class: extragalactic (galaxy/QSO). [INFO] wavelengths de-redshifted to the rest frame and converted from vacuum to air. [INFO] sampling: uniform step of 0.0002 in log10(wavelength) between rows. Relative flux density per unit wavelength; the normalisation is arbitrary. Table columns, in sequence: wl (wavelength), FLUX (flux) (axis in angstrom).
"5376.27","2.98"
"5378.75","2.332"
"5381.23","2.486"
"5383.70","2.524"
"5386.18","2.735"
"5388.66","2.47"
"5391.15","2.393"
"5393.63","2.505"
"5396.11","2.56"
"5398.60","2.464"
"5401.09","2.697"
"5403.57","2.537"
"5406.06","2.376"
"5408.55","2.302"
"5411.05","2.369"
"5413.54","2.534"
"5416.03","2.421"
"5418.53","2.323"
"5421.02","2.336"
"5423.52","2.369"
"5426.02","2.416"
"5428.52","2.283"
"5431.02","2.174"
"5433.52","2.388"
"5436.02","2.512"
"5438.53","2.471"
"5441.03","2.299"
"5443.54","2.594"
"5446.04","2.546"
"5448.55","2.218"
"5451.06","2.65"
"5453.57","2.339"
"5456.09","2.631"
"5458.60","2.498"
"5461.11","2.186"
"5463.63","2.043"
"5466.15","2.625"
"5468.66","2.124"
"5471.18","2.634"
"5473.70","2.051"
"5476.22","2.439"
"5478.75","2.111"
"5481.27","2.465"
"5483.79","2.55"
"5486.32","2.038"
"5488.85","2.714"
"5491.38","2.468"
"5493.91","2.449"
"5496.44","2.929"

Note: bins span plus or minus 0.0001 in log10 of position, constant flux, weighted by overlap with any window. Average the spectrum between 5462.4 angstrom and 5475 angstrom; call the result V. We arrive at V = 2.3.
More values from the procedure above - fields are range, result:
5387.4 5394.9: 2.46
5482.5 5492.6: 2.44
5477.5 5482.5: 2.29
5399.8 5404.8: 2.62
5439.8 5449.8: 2.42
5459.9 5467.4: 2.28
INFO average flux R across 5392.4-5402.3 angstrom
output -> 2.56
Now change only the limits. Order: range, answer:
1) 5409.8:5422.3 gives 2.4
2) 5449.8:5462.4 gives 2.46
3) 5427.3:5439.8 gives 2.37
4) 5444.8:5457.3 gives 2.47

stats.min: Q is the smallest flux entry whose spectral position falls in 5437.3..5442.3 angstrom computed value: 2.299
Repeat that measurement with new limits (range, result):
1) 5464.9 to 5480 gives 2.051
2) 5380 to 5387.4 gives 2.486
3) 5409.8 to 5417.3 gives 2.369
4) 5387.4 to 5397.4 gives 2.393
